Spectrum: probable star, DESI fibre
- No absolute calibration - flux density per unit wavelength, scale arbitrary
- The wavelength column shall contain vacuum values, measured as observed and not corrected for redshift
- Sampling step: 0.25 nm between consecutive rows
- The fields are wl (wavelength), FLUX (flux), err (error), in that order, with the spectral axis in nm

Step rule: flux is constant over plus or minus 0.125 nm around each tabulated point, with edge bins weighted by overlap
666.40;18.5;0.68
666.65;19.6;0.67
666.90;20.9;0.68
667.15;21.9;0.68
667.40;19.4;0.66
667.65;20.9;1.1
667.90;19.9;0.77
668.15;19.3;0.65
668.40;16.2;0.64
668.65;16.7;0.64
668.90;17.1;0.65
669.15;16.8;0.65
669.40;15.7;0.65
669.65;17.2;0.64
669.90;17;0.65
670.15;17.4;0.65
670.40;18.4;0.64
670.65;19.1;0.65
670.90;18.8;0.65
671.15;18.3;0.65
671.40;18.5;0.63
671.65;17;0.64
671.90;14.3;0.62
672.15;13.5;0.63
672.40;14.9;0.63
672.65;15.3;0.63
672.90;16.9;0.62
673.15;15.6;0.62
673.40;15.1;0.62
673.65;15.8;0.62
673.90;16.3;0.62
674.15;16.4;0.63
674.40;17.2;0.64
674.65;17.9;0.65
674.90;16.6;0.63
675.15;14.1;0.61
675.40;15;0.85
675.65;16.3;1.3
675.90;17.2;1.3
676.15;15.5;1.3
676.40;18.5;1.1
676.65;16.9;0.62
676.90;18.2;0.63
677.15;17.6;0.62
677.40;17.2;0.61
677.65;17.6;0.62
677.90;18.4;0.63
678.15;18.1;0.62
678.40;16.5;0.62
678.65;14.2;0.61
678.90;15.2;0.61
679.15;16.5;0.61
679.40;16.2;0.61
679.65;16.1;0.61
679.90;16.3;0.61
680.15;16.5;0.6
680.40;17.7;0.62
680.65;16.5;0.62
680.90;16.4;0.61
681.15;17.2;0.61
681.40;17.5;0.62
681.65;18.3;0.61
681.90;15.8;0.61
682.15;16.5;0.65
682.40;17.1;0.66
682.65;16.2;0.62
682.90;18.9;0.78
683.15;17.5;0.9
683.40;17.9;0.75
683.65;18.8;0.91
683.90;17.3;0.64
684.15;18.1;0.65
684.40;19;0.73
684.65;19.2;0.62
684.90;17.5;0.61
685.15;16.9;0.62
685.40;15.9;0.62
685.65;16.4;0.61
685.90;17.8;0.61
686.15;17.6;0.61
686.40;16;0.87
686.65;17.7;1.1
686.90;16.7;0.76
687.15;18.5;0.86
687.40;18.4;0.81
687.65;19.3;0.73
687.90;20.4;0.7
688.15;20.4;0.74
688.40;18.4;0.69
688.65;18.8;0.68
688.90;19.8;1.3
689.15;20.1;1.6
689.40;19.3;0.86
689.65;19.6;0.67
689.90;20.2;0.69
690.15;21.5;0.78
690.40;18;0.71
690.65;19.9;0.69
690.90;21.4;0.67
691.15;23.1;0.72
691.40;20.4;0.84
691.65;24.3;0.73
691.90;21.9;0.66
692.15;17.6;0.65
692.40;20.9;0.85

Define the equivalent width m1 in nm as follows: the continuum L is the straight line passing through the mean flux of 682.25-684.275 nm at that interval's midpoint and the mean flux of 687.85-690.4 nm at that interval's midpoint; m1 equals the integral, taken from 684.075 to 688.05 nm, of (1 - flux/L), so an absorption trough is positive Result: 0.18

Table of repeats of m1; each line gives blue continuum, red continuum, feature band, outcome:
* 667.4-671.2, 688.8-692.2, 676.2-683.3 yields 0.84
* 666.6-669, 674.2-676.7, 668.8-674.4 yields 0.39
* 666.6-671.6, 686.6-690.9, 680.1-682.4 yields 0.24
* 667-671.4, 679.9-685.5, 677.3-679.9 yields 0.16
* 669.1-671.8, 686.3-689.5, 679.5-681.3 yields 0.16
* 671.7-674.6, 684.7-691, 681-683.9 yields 0.02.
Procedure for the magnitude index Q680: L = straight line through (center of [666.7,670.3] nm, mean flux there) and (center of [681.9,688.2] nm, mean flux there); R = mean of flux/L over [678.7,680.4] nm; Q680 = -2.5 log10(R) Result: 0.11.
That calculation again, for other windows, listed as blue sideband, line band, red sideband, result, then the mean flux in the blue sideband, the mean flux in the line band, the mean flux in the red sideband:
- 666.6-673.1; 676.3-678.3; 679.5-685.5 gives -0.02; 17.7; 17.8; 17.3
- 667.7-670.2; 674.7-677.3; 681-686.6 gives 0.05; 17.4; 16.6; 17.4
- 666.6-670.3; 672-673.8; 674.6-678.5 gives 0.15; 18.4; 15.3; 17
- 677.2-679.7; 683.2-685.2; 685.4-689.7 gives -0.02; 16.6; 18.1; 18.4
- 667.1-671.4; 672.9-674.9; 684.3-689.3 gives 0.11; 18.2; 16.4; 18.2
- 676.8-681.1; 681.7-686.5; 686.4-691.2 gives 0.04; 16.8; 17.4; 19.4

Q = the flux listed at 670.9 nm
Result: 18.8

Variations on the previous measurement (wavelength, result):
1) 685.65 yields 16.4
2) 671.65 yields 17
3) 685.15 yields 16.9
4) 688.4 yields 18.4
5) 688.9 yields 19.8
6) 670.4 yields 18.4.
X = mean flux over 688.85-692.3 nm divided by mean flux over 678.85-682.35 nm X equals 1.23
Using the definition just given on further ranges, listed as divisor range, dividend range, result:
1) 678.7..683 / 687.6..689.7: 1.17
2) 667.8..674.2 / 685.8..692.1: 1.16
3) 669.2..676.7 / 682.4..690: 1.10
